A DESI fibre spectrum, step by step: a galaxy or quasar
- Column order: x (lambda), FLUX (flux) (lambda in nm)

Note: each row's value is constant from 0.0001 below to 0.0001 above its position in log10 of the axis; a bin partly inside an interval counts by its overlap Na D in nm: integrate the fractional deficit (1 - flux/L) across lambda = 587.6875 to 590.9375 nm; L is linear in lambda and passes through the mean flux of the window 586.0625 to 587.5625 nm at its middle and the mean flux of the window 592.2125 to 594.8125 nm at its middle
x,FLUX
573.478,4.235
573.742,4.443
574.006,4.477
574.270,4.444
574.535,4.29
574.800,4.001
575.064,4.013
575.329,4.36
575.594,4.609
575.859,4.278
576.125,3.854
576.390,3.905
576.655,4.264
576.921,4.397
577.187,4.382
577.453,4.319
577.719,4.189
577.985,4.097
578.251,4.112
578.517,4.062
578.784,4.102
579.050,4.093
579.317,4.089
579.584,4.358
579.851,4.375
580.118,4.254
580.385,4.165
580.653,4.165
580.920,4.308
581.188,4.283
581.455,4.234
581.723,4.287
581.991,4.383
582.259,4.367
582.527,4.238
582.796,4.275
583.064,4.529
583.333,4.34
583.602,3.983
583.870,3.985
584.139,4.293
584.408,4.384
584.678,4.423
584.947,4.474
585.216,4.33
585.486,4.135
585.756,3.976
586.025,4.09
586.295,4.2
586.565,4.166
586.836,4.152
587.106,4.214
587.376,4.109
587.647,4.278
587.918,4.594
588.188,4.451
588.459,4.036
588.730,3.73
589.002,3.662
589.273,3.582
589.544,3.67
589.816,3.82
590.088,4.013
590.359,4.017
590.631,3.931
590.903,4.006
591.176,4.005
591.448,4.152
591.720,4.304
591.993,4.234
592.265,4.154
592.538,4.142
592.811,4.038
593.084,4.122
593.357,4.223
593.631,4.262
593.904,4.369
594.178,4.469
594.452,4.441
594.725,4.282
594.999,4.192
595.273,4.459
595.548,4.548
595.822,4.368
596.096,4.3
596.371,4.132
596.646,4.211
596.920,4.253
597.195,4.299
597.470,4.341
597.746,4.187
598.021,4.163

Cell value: 0.178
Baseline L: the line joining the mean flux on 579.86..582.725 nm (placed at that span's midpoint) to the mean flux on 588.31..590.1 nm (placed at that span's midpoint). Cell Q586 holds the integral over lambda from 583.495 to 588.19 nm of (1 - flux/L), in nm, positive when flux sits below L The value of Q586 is -0.29 nm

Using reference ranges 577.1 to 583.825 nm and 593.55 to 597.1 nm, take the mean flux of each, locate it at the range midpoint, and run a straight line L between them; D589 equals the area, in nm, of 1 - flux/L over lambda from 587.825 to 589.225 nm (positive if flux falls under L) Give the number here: 0.08 nm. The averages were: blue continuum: 4.24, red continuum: 4.33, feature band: 4.05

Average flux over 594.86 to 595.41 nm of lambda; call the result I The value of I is 4.33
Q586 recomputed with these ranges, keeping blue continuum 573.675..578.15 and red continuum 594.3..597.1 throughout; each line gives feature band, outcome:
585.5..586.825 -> 0.05 nm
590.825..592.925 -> 0.08 nm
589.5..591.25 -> 0.15 nm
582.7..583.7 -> 0.00 nm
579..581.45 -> 0.02 nm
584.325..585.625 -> -0.02 nm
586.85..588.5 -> 0.00 nm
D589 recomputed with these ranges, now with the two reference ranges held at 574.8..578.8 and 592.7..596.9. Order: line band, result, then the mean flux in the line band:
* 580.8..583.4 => -0.06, 4.32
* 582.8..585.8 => -0.02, 4.27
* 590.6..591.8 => 0.05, 4.08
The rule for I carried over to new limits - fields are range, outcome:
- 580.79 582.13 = 4.3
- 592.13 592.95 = 4.11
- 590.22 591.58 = 4.02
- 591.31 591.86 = 4.23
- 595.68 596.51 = 4.27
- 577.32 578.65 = 4.16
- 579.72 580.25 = 4.32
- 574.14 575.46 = 4.22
